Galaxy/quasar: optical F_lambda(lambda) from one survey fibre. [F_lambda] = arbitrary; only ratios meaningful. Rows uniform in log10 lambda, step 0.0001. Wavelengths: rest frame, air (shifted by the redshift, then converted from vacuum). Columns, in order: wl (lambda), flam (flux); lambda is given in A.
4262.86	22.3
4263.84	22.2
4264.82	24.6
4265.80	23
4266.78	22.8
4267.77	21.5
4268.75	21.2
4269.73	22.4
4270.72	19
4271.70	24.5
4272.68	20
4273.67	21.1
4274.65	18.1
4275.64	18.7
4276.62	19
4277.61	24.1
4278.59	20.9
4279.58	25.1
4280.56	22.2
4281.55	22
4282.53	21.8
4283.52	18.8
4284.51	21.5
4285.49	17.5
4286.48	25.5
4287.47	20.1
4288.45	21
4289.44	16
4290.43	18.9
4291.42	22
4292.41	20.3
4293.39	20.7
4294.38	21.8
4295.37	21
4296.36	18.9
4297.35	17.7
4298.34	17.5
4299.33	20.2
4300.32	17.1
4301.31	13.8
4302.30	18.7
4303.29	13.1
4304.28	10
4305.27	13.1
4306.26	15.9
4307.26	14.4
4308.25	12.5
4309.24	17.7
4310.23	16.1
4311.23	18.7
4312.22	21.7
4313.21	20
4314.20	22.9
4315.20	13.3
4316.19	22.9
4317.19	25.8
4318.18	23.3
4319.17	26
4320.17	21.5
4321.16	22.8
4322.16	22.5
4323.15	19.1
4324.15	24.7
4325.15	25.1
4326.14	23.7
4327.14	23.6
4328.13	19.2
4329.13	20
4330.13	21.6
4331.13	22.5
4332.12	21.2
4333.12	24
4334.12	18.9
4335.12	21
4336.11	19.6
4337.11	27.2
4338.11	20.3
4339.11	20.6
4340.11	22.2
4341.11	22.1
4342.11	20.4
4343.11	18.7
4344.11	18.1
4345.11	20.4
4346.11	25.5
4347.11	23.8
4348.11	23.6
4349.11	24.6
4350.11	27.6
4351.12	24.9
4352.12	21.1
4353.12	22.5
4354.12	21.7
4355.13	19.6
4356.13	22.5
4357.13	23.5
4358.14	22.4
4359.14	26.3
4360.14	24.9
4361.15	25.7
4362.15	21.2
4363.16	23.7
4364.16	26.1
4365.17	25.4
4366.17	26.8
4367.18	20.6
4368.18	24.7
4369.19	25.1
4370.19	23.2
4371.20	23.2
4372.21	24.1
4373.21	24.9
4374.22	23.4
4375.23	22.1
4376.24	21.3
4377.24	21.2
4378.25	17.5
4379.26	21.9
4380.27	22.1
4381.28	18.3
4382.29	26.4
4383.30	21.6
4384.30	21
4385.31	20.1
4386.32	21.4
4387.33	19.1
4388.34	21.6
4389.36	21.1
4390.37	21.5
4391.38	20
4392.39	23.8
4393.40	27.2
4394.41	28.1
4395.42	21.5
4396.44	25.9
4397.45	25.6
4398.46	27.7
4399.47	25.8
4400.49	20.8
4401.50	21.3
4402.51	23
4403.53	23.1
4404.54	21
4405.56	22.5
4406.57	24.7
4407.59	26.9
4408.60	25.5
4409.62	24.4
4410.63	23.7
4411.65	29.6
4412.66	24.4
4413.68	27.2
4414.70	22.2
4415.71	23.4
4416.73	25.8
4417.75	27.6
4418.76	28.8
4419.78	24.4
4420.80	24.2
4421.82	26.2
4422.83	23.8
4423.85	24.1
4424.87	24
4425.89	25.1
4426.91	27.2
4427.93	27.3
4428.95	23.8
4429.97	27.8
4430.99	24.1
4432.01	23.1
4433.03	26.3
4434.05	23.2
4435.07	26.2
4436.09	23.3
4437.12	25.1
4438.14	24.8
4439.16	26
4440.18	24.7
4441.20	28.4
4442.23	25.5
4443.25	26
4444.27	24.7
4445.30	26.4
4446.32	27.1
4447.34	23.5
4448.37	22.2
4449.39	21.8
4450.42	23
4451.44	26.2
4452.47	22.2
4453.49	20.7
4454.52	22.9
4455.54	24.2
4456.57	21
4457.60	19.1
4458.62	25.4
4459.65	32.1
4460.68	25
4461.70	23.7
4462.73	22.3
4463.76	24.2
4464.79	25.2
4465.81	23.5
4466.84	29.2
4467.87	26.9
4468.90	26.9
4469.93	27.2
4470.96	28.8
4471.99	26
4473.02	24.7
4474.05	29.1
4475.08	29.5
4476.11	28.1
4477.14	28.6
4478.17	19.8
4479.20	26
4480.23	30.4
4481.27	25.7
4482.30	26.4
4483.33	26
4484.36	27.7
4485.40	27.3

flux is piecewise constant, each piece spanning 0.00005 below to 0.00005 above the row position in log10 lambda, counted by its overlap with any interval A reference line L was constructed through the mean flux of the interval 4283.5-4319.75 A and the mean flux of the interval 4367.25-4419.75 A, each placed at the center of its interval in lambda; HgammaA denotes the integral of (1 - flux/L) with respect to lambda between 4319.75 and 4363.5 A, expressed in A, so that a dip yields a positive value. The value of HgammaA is -3.27 A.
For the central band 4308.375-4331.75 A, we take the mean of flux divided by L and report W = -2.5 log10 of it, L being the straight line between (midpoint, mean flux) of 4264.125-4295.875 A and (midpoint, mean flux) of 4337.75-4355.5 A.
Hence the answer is 0.02 mag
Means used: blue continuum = 21.2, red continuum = 22.1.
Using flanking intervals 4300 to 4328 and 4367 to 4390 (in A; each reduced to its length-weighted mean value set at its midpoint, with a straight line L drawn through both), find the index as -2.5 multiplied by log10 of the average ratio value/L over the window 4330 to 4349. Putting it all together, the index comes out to -0.07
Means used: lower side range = 19.3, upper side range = 22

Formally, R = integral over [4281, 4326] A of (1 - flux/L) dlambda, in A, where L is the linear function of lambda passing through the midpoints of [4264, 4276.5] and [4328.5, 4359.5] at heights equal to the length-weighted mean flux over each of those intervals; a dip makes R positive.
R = 4.6 A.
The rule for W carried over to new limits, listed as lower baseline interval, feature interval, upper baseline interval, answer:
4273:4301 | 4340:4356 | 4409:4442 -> 0.010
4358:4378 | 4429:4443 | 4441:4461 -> -0.046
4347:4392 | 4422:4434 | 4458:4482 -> -0.009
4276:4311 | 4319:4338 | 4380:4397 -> -0.109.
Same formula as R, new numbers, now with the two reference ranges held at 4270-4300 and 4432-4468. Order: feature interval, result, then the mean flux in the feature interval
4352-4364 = -0.40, 23.1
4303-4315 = 2.73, 16.3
